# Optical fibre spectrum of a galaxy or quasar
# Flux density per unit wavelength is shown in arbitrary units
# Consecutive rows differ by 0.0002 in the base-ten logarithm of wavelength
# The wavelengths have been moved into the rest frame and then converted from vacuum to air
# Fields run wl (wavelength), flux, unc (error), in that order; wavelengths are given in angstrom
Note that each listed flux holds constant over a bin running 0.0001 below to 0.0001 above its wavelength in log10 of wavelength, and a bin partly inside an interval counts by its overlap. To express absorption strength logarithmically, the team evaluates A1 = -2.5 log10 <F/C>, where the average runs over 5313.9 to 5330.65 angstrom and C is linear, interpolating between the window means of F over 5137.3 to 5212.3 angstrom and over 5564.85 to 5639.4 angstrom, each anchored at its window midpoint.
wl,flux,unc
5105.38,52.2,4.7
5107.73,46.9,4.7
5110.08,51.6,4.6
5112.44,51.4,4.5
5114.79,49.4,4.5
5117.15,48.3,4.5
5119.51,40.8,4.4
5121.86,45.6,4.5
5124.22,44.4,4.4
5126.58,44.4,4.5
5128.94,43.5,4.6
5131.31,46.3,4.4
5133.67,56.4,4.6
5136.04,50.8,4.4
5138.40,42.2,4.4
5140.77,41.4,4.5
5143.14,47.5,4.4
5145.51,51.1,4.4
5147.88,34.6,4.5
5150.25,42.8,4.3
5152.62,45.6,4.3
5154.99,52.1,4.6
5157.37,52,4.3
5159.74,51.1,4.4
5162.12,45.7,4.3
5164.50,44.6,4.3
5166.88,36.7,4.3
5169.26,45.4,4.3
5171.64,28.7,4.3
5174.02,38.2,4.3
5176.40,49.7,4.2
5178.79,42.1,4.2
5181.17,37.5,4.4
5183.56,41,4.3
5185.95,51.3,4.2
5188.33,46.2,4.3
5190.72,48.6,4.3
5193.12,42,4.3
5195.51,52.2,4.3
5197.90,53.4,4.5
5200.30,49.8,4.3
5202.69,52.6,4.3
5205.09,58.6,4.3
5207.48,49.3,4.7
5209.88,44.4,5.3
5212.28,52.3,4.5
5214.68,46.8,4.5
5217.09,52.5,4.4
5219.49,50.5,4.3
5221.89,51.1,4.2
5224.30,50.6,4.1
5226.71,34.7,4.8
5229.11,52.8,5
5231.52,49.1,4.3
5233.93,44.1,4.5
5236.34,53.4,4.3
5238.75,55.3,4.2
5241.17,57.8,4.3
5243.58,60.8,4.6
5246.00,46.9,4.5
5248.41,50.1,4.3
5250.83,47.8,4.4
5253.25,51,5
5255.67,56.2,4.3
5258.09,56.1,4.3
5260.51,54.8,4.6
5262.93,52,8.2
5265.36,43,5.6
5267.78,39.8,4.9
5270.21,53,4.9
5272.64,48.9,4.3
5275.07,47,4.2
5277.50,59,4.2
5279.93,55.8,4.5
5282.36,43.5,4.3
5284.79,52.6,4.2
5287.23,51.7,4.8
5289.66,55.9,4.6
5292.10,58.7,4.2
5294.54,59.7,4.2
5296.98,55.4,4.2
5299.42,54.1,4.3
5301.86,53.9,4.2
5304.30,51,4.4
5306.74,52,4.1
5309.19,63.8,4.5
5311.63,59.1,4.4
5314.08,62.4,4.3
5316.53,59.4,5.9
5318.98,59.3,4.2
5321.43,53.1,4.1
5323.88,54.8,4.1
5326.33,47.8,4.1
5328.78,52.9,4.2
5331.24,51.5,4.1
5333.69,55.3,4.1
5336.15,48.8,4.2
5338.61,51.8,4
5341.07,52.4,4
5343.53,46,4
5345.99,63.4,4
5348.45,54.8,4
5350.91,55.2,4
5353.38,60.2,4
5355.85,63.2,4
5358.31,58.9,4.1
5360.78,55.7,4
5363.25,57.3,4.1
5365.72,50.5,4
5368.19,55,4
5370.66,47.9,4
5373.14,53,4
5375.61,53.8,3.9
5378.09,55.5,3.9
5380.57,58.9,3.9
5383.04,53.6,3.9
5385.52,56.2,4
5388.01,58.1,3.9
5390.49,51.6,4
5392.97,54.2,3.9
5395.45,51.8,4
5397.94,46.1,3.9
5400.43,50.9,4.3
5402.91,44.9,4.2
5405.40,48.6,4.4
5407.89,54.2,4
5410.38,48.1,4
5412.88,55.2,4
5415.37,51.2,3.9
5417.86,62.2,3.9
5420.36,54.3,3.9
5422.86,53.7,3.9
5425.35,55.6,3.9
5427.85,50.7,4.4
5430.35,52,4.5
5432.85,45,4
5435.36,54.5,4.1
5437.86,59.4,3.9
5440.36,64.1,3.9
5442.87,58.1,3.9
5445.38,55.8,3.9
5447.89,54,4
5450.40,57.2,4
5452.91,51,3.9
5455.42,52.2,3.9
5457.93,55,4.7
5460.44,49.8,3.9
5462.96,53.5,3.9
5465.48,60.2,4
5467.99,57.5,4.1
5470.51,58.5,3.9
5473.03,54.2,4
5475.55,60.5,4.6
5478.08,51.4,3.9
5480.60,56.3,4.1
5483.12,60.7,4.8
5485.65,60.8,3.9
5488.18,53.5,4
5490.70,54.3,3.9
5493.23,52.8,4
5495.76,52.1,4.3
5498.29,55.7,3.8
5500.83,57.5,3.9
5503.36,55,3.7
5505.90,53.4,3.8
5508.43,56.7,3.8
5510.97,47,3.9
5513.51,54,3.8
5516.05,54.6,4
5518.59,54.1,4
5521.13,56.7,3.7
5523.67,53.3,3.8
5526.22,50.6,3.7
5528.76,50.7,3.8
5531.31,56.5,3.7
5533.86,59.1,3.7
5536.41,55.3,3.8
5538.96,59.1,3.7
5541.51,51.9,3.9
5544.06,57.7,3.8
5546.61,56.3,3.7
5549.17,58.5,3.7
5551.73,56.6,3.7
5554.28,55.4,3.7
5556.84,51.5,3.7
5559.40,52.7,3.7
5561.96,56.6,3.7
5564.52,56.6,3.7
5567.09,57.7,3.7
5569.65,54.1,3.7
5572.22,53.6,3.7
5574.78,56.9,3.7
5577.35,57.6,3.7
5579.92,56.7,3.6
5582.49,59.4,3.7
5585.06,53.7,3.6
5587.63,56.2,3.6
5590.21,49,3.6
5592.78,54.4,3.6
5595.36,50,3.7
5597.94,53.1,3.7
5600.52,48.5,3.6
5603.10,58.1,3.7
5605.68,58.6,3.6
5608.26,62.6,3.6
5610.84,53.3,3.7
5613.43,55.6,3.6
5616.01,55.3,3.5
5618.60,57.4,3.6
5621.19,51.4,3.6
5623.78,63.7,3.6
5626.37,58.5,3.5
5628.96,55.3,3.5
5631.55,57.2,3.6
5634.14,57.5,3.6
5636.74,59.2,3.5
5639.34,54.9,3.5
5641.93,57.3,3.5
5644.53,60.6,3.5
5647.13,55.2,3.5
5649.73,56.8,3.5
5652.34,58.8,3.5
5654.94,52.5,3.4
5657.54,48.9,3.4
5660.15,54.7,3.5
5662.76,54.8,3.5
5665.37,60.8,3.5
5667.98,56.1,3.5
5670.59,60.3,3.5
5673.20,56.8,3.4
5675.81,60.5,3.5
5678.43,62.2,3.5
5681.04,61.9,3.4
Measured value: -0.120 mag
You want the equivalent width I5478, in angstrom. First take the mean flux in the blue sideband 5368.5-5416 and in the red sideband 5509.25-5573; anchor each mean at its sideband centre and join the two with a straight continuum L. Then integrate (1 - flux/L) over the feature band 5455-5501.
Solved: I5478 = -1.6 angstrom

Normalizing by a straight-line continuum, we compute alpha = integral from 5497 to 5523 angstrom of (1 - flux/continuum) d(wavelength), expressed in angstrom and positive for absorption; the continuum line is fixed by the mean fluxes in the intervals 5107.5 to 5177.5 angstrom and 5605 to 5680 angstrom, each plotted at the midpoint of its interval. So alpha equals -0.2 angstrom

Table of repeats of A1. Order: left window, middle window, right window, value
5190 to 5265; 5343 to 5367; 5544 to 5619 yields -0.09 mag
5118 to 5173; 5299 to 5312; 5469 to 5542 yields -0.13 mag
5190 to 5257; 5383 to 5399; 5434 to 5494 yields 0.03 mag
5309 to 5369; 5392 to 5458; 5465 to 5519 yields 0.04 mag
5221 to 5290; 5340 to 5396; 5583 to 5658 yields -0.06 mag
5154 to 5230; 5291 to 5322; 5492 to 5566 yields -0.15 mag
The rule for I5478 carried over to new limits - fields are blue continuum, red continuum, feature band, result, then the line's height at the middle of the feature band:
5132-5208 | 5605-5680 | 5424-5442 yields -0.76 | 52.3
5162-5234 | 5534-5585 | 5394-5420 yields 0.31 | 52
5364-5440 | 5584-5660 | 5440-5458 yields -0.66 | 53.6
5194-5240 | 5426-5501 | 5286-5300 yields -1.16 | 51.7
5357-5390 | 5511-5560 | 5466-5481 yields -0.48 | 54.8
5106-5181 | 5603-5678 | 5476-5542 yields -1.07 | 54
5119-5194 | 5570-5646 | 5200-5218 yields -1.86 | 46.1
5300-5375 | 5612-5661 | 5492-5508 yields 0.34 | 55.7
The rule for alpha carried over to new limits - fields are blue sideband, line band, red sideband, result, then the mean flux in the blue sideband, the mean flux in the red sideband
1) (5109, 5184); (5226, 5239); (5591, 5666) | -0.33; 45.1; 55.9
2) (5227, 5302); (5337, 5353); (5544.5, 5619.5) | -0.38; 52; 55.4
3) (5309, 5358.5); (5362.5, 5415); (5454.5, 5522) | 2.76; 55.7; 55.1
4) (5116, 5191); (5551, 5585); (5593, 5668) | -0.69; 44.8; 56.1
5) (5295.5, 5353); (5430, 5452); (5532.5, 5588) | -0.09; 54.8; 56.1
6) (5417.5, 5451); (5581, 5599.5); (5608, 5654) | 1.00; 55.2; 57.1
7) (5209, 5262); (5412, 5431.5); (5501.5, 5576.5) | -0.35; 50.9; 54.9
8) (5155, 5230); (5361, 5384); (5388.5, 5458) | -0.94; 46.9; 53.3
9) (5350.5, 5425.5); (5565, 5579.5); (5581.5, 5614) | -0.37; 54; 54.7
